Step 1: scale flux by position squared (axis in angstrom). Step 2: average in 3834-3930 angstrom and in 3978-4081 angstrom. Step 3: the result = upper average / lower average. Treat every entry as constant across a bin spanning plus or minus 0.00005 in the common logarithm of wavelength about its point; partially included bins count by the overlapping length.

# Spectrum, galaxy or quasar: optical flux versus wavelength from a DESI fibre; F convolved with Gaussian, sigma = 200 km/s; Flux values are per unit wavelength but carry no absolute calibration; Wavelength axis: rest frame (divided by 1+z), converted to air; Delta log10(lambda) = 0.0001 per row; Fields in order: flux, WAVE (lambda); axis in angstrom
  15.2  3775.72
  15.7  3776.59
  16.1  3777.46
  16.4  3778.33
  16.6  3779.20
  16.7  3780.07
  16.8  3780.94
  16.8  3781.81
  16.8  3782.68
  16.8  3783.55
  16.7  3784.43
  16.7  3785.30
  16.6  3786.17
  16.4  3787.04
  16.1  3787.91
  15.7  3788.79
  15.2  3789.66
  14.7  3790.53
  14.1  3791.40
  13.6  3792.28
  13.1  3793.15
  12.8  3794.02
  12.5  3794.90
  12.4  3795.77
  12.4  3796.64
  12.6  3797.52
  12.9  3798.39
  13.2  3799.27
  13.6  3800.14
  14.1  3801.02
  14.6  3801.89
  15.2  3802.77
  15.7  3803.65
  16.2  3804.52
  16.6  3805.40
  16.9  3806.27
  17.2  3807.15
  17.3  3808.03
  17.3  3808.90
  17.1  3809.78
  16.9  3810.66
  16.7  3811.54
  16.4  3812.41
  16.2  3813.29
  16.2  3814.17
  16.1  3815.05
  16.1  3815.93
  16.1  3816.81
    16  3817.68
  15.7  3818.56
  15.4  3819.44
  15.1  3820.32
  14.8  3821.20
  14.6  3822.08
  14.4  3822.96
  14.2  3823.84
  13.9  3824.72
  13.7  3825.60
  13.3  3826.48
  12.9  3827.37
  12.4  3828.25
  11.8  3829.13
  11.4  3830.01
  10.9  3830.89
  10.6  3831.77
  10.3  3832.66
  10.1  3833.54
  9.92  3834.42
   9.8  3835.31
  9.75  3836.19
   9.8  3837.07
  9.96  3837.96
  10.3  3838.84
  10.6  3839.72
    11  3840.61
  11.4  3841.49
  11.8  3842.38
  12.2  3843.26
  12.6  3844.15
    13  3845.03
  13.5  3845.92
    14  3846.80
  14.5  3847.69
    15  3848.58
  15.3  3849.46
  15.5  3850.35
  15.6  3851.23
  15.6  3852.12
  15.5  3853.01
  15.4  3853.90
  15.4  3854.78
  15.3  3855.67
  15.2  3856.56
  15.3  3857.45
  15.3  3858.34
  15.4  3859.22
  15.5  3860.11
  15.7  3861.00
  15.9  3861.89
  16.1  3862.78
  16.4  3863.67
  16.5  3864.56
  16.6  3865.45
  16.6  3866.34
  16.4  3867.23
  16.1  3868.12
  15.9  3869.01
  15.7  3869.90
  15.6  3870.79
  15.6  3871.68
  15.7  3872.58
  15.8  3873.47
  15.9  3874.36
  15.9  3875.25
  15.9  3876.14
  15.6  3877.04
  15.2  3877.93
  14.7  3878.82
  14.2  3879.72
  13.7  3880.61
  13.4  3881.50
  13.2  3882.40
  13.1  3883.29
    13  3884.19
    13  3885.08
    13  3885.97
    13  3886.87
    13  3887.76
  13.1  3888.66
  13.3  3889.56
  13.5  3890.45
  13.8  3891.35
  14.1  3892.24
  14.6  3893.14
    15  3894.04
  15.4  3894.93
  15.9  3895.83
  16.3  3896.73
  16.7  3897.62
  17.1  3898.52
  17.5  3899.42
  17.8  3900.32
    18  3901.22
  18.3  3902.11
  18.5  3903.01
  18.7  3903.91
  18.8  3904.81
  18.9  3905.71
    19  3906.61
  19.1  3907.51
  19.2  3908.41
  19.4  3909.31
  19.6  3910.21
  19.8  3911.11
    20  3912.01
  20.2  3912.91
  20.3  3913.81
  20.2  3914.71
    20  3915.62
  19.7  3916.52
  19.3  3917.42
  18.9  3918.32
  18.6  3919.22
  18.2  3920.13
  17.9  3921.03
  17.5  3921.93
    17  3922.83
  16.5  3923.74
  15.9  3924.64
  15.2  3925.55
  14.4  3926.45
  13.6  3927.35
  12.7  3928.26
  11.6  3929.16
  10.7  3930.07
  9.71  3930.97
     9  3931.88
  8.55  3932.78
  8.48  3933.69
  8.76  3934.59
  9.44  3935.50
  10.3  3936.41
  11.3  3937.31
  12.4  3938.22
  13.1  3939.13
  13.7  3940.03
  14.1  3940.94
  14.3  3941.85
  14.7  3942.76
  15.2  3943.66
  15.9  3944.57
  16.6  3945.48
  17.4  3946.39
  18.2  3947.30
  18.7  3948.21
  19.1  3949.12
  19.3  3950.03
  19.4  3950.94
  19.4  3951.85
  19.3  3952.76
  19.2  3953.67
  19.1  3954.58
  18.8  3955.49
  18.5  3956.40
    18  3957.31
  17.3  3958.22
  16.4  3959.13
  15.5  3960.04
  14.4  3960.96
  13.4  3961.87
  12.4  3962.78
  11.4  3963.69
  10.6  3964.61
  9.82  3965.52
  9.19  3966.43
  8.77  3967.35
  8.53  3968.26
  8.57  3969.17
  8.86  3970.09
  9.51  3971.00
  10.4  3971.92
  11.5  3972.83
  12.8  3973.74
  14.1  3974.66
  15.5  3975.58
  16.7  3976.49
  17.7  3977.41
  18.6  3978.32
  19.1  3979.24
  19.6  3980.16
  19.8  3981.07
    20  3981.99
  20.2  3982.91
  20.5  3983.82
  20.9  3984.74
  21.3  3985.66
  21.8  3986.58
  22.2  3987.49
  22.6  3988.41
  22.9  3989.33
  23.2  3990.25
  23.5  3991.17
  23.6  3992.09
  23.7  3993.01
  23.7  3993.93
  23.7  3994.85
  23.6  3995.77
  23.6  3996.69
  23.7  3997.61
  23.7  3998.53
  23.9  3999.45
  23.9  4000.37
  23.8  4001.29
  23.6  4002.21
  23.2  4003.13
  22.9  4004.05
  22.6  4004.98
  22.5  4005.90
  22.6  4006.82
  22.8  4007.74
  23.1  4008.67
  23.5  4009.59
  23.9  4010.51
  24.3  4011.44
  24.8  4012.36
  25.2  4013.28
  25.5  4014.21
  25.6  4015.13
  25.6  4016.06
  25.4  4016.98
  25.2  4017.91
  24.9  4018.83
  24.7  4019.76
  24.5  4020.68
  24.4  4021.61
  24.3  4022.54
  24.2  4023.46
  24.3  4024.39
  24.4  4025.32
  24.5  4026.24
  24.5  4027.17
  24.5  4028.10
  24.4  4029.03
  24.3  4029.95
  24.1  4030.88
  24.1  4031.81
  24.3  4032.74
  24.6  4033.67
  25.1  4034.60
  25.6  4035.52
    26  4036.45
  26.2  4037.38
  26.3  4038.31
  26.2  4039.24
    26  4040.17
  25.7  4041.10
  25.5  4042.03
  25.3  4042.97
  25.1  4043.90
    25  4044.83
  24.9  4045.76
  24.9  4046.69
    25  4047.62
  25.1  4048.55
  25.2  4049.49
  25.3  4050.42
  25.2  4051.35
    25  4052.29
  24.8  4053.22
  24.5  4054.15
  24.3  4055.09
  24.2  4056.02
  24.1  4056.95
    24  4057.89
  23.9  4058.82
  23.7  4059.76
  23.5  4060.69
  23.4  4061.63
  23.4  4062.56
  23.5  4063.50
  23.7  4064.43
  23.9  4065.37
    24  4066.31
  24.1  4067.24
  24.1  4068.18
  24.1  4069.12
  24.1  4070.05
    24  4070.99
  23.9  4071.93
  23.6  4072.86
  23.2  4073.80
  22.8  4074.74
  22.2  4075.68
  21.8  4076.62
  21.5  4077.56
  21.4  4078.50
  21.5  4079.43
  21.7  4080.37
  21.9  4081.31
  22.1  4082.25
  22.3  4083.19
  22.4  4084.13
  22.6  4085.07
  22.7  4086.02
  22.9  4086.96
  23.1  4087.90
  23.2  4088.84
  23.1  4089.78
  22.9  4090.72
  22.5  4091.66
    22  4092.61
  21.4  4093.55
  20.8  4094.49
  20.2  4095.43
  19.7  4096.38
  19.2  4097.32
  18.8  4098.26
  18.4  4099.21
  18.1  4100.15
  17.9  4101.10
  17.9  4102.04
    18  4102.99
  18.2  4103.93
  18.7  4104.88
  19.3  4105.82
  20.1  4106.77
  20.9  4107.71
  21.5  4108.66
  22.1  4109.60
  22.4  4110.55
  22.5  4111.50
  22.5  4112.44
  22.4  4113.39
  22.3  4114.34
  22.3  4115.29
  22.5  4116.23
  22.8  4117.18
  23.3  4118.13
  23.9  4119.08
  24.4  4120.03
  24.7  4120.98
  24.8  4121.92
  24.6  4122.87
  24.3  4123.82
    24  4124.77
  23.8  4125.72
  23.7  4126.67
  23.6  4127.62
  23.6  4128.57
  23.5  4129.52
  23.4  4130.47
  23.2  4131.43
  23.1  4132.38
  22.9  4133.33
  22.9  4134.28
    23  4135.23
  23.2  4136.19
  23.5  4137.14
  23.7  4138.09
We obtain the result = 1.7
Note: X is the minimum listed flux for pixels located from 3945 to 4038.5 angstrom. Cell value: 8.53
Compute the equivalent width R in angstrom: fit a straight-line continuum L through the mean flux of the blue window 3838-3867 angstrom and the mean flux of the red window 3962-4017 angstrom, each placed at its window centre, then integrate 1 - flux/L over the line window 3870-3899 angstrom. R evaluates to 1.91 angstrom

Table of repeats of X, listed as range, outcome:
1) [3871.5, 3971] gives 8.48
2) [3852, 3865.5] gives 15.2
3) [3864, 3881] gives 13.7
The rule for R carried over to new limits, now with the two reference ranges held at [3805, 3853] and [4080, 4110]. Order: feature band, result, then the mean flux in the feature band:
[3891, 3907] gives -1.3 angstrom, 16.9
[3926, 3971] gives 8.4 angstrom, 13.8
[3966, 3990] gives 2.0 angstrom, 16.3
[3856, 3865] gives -0.7 angstrom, 15.7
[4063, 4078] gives -2.4 angstrom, 23.4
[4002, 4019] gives -5.0 angstrom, 24.1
